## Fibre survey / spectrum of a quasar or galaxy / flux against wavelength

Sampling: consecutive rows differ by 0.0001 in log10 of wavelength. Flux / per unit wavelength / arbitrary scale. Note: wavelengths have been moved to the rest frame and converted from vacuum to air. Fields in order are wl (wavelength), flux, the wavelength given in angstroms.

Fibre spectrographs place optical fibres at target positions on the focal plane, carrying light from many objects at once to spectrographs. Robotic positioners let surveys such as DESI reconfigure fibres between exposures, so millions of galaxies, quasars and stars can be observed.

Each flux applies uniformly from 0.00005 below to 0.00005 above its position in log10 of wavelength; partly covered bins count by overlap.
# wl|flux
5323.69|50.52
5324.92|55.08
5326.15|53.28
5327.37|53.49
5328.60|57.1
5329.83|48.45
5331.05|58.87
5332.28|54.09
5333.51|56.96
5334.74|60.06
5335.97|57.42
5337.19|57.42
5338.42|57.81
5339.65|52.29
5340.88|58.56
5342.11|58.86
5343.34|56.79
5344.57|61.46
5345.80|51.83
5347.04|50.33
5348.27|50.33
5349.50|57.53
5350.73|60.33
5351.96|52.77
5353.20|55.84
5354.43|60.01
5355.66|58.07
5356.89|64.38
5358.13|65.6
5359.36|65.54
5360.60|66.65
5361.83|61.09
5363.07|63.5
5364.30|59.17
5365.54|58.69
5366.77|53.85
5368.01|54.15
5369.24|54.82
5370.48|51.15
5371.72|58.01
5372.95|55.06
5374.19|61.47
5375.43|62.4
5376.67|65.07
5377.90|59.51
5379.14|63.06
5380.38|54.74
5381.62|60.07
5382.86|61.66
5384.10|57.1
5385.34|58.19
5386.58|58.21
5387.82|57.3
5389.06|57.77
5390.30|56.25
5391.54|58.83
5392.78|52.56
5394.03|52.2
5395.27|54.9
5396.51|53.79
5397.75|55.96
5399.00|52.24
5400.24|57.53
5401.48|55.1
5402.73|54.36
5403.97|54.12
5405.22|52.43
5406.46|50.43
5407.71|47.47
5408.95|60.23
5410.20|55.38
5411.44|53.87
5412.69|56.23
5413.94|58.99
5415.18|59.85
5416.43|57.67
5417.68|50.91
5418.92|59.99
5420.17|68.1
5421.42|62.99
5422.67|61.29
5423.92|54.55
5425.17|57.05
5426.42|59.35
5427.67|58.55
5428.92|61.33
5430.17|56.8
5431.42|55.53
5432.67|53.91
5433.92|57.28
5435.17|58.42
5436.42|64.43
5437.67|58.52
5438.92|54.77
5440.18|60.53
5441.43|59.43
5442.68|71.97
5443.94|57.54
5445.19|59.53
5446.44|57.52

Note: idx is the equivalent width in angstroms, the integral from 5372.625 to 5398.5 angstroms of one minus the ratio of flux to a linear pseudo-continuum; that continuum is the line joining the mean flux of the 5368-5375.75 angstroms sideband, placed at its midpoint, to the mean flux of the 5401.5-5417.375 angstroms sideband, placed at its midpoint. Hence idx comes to -0.84 angstroms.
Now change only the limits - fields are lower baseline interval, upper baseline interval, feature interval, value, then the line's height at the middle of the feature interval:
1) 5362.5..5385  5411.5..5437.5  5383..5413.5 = 1.7 angstroms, 58.5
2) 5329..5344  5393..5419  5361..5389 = -1.5 angstroms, 55.6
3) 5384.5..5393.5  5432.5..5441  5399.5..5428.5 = 0.5 angstroms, 57.8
